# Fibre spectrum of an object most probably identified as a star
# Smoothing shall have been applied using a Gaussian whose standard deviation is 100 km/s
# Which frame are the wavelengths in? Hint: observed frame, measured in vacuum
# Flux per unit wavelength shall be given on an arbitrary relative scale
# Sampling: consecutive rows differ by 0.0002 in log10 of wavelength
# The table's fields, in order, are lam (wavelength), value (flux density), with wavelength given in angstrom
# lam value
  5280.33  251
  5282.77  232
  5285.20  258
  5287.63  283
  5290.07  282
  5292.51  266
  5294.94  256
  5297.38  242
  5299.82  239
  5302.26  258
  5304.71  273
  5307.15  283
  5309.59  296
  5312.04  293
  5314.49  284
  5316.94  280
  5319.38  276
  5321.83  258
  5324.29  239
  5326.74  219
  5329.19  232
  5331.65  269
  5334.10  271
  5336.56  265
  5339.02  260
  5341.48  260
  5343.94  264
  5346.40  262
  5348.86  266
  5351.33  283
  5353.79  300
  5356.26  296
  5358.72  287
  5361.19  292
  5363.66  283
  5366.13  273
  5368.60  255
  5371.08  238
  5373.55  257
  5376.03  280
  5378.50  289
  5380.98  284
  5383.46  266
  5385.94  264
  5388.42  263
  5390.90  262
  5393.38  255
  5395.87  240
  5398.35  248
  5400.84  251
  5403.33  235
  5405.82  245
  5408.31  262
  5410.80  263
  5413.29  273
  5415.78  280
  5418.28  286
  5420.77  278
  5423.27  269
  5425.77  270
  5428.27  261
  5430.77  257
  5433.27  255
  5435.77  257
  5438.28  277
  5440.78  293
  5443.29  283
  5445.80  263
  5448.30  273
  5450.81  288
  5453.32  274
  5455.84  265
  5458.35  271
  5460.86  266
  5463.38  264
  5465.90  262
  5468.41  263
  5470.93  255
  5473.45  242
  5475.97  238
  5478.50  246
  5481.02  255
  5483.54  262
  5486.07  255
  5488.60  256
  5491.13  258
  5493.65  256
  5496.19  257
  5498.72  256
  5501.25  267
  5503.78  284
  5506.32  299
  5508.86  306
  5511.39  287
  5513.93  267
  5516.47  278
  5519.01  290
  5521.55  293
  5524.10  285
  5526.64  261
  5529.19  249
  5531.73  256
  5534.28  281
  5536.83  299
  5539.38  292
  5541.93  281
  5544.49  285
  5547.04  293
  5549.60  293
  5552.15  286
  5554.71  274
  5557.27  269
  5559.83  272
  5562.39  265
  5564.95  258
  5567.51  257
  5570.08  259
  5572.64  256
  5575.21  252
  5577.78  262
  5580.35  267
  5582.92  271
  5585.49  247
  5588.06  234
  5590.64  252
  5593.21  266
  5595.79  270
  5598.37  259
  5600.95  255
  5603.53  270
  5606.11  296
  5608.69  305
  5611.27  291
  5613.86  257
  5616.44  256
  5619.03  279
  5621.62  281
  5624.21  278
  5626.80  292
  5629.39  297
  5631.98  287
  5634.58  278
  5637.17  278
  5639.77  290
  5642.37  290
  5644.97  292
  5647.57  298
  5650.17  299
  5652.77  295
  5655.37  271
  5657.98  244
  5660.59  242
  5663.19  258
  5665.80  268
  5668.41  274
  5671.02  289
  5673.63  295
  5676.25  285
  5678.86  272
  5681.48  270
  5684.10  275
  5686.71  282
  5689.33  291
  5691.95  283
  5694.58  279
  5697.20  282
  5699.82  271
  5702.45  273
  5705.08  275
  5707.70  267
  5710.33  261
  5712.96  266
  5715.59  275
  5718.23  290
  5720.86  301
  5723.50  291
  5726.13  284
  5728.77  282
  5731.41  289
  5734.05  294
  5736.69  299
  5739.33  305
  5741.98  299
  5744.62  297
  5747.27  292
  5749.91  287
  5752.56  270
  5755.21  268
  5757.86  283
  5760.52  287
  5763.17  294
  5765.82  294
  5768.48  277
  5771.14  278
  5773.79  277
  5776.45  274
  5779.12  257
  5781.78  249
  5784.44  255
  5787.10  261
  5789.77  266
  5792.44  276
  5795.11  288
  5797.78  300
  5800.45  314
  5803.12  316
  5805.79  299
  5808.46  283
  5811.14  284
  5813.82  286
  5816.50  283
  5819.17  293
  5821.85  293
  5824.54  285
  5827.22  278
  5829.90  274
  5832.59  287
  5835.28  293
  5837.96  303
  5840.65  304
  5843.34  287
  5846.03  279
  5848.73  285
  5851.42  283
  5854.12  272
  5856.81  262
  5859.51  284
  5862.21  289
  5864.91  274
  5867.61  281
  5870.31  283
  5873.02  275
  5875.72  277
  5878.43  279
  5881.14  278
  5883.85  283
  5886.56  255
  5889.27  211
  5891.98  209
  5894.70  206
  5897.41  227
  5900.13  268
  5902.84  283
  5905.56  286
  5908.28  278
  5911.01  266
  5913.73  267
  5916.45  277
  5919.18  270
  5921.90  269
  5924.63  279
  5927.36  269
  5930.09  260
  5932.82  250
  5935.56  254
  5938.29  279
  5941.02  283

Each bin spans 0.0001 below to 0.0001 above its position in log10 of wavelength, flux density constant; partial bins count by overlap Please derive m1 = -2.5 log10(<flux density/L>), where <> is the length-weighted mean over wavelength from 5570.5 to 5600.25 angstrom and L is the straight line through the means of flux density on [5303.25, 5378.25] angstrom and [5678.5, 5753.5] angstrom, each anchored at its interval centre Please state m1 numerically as 0.08 mag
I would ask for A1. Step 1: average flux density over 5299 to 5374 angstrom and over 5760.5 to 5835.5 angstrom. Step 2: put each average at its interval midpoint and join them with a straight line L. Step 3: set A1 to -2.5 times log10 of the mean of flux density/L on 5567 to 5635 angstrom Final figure 0.03 mag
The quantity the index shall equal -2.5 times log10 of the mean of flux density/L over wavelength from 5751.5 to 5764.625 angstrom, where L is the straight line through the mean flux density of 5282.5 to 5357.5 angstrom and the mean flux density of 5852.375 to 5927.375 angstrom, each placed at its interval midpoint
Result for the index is -0.06 mag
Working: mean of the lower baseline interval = 266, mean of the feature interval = 281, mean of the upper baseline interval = 266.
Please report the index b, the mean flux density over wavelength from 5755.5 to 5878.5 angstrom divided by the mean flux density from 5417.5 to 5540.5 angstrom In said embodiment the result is 1.05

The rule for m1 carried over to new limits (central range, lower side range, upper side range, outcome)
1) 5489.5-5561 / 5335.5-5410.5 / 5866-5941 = -0.05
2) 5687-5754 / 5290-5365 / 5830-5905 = -0.05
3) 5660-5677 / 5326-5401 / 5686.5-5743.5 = 0.03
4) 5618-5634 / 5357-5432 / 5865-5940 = -0.08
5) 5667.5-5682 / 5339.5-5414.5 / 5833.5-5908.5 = -0.05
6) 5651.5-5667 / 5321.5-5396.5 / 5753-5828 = 0.06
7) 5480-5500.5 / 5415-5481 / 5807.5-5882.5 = 0.05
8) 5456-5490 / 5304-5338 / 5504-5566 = 0.08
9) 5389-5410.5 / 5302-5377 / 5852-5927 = 0.08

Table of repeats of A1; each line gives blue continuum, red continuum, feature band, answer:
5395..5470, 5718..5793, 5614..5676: -0.011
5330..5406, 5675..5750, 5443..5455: -0.019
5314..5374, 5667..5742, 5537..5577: 0.010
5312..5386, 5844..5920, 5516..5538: -0.033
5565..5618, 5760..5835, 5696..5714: 0.014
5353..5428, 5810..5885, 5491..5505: 0.032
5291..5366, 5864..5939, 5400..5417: 0.038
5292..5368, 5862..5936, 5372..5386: -0.021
